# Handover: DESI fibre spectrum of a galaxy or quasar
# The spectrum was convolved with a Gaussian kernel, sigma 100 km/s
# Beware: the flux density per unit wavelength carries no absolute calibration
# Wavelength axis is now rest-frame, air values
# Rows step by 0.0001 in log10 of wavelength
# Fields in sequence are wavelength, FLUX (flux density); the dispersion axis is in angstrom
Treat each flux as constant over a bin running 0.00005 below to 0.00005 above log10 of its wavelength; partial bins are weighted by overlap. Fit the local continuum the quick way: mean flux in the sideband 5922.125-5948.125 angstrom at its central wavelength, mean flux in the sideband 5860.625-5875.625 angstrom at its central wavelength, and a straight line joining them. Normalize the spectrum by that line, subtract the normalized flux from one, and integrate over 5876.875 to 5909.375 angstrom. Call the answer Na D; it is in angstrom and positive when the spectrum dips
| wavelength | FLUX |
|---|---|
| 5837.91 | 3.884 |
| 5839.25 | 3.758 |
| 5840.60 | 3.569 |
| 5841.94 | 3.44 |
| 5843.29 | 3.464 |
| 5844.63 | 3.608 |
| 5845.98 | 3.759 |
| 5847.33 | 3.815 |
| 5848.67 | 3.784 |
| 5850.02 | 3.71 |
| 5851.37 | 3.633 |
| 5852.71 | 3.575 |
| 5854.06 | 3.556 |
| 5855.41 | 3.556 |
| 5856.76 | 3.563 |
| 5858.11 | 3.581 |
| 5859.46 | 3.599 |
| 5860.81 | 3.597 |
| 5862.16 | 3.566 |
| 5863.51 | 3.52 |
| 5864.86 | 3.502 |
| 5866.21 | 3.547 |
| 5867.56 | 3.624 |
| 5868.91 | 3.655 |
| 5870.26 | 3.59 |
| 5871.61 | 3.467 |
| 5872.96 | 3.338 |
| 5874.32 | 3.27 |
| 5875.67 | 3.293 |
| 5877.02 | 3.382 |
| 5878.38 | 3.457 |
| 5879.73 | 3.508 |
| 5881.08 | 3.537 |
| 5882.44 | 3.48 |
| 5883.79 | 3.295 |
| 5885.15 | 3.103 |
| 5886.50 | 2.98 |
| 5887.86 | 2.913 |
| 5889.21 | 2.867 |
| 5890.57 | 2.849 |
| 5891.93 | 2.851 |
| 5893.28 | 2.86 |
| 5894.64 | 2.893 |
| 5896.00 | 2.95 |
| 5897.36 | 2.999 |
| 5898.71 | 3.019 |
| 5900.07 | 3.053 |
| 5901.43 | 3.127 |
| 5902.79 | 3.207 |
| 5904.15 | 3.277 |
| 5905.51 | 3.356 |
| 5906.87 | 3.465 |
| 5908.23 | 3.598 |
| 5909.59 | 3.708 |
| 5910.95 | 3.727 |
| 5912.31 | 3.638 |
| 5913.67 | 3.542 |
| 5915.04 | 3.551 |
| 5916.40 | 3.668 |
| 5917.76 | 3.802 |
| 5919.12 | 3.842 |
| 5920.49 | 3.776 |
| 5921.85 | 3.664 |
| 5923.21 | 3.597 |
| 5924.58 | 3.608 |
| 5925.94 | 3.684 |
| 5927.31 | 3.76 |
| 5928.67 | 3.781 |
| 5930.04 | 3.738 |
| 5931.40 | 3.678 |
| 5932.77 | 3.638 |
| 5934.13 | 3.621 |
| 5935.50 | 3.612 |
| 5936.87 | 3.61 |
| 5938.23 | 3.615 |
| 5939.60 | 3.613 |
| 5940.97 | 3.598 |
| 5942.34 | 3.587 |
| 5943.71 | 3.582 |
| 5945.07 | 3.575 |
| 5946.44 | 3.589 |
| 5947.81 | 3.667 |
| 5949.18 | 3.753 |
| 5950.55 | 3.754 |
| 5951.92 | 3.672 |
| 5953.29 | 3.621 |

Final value 3.5 angstrom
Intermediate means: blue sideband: 3.5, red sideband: 3.64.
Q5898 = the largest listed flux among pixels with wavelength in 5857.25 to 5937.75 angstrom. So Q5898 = 3.842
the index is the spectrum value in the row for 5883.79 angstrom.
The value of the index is 3.295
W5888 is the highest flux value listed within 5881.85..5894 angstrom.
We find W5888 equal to 3.48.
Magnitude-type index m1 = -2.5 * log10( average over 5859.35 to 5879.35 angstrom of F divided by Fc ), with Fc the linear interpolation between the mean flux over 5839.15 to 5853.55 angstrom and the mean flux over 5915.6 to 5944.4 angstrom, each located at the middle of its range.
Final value 0.05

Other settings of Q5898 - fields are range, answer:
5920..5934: 3.781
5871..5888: 3.537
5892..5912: 3.727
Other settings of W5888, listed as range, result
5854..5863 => 3.599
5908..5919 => 3.802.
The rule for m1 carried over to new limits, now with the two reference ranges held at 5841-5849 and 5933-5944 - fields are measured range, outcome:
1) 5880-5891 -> 0.15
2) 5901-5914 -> 0.05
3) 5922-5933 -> -0.02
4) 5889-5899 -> 0.24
